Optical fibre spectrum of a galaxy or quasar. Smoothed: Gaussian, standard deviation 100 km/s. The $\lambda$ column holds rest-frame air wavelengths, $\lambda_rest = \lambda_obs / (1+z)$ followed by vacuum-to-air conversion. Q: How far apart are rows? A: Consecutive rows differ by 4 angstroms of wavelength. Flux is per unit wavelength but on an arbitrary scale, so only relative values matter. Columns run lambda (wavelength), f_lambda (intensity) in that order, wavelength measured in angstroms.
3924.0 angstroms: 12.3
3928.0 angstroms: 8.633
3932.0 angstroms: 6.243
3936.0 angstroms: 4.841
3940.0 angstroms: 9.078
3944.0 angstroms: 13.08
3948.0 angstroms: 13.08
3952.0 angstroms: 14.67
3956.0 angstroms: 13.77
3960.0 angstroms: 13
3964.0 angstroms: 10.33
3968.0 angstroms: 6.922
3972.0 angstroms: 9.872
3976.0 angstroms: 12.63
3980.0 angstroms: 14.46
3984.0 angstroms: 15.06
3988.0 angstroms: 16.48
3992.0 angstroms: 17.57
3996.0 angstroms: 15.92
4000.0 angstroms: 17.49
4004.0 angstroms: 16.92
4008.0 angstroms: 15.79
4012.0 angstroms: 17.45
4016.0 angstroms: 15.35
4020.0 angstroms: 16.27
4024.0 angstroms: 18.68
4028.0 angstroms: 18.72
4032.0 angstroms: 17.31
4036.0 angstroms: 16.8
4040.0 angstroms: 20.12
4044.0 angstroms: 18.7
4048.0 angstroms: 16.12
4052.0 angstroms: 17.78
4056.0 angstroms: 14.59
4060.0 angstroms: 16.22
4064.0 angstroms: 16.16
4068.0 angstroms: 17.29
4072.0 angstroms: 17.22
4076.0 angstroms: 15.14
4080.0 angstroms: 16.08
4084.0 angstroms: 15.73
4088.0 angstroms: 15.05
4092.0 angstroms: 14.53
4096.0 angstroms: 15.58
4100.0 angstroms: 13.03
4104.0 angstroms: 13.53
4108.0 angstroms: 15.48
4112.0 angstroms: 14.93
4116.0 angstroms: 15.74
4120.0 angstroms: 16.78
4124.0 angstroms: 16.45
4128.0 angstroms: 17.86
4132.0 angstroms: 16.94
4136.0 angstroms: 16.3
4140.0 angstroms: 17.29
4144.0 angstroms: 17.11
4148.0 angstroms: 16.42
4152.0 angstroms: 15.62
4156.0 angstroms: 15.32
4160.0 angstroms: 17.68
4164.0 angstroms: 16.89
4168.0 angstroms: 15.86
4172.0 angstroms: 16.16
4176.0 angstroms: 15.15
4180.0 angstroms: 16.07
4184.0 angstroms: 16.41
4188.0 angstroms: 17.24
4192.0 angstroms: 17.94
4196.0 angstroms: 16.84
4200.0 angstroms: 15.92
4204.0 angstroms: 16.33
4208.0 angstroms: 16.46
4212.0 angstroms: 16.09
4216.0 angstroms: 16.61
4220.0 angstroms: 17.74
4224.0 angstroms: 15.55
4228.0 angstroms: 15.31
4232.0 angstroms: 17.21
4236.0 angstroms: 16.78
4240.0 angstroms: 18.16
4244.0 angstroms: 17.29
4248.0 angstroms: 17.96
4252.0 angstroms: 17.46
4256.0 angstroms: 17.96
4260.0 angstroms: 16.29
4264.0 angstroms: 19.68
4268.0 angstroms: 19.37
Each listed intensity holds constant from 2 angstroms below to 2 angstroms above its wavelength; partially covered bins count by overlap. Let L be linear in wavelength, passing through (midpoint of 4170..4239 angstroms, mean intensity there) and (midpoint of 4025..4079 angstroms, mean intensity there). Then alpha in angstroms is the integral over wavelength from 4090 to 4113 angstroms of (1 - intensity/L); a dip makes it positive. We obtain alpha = 3.3 angstroms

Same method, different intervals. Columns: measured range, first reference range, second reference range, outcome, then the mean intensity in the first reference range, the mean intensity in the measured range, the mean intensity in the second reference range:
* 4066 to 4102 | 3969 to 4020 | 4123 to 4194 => 1.1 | 15.3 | 15.5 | 16.6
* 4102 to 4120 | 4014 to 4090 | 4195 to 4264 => 1.8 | 16.8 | 15.1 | 16.9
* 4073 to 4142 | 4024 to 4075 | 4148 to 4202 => 4.8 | 17.3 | 15.7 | 16.4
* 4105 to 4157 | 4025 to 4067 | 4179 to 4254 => 2.3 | 17.3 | 16.3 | 16.8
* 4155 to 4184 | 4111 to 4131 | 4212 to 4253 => 0.8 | 16.5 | 16.2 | 17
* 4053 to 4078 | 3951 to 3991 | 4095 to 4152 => -2.4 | 12.8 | 16.2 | 16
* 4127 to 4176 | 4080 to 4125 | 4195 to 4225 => -2.4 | 15.2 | 16.5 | 16.5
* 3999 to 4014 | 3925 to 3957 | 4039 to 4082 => -3.2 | 10.4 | 16.9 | 16.8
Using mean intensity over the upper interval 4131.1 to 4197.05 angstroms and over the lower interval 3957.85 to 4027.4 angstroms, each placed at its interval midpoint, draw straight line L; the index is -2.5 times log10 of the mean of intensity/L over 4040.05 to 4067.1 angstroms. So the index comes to -0.10 mag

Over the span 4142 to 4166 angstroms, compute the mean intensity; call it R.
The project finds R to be 16.5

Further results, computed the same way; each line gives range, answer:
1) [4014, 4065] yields 17.2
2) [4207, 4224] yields 16.6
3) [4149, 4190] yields 16.2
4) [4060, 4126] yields 15.6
